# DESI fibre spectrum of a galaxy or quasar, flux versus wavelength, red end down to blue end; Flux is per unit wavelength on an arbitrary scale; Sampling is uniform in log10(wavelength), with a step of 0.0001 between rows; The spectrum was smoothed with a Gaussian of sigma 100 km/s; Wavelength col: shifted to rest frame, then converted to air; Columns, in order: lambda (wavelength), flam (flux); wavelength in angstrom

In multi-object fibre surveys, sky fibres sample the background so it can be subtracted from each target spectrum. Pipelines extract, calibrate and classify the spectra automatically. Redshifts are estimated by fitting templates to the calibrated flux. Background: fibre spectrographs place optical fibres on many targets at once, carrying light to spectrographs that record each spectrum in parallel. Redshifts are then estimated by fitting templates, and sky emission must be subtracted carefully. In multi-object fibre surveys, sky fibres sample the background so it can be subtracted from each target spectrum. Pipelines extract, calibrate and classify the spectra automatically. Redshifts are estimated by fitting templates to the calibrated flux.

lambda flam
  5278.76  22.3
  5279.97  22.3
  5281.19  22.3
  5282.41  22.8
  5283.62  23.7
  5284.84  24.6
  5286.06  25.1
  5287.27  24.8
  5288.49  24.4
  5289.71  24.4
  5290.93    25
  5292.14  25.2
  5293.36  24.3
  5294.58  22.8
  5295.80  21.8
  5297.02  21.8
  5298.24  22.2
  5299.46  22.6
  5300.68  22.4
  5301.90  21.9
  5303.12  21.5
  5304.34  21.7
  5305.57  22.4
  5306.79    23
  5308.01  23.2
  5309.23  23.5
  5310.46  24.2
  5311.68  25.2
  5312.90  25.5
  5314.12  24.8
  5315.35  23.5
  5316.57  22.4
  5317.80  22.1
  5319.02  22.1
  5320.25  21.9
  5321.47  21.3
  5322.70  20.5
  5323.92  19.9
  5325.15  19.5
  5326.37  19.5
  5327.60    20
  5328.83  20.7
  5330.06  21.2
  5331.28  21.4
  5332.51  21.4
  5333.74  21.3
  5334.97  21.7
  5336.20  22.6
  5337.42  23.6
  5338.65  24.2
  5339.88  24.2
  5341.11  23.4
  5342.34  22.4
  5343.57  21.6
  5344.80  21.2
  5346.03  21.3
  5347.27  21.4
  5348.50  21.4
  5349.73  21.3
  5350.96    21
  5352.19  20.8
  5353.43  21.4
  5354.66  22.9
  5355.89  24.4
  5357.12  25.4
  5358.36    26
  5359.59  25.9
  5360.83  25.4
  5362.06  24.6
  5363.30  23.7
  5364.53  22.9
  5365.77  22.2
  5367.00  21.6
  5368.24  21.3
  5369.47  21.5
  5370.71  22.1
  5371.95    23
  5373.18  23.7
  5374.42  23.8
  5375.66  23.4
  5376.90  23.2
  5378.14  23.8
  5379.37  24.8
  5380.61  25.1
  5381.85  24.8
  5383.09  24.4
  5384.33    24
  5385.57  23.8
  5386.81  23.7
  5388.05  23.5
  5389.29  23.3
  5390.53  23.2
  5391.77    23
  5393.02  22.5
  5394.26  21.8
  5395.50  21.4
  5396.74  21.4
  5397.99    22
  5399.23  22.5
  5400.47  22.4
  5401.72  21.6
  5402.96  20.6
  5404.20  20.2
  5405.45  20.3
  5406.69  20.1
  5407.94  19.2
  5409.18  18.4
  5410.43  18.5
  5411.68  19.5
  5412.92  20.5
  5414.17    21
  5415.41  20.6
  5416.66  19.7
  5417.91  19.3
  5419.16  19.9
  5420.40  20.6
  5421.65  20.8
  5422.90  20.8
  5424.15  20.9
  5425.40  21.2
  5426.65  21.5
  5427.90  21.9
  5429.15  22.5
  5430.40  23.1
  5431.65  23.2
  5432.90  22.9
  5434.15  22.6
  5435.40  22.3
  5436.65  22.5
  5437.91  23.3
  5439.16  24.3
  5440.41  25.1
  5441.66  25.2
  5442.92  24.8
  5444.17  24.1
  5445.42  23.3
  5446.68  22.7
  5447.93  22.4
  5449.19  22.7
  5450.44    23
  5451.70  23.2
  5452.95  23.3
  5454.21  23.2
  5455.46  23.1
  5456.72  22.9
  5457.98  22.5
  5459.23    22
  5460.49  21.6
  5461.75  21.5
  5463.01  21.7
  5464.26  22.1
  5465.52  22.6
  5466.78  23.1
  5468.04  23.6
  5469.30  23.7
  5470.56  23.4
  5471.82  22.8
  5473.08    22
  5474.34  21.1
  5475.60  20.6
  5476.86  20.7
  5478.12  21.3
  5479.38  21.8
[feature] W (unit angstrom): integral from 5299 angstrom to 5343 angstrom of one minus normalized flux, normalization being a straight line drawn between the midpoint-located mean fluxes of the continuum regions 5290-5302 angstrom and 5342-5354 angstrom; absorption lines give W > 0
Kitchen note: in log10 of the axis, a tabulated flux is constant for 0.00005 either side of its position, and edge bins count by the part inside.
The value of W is -0.1 angstrom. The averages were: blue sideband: 23.1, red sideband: 21.3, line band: 22.3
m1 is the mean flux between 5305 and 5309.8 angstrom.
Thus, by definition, 23.1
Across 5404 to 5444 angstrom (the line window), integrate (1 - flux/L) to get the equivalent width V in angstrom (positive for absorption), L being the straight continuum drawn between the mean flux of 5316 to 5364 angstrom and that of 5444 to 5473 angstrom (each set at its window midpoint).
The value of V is 2.0 angstrom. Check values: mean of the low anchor 22.2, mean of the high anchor 22.8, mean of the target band 21.5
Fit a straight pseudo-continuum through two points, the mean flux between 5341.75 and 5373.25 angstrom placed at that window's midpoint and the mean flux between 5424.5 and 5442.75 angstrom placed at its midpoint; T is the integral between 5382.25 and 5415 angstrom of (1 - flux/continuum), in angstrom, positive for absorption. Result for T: 1.7 angstrom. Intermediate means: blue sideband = 22.7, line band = 21.7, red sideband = 23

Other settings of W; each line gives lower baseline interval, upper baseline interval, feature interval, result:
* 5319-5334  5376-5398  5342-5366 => -1.02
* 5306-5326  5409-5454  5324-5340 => 0.74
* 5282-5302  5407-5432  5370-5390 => -2.07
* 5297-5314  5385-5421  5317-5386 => -1.35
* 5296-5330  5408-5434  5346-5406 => -4.13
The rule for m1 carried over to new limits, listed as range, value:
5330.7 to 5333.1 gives 21.4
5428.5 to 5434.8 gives 22.9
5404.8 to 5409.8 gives 19.5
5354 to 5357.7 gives 24.2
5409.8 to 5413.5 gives 19.5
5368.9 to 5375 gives 22.8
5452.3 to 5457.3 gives 23.1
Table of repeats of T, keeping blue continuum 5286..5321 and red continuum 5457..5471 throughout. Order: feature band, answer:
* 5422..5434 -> 0.37 angstrom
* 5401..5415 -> 1.70 angstrom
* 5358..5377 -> -0.32 angstrom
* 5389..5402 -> 0.32 angstrom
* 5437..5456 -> -0.81 angstrom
